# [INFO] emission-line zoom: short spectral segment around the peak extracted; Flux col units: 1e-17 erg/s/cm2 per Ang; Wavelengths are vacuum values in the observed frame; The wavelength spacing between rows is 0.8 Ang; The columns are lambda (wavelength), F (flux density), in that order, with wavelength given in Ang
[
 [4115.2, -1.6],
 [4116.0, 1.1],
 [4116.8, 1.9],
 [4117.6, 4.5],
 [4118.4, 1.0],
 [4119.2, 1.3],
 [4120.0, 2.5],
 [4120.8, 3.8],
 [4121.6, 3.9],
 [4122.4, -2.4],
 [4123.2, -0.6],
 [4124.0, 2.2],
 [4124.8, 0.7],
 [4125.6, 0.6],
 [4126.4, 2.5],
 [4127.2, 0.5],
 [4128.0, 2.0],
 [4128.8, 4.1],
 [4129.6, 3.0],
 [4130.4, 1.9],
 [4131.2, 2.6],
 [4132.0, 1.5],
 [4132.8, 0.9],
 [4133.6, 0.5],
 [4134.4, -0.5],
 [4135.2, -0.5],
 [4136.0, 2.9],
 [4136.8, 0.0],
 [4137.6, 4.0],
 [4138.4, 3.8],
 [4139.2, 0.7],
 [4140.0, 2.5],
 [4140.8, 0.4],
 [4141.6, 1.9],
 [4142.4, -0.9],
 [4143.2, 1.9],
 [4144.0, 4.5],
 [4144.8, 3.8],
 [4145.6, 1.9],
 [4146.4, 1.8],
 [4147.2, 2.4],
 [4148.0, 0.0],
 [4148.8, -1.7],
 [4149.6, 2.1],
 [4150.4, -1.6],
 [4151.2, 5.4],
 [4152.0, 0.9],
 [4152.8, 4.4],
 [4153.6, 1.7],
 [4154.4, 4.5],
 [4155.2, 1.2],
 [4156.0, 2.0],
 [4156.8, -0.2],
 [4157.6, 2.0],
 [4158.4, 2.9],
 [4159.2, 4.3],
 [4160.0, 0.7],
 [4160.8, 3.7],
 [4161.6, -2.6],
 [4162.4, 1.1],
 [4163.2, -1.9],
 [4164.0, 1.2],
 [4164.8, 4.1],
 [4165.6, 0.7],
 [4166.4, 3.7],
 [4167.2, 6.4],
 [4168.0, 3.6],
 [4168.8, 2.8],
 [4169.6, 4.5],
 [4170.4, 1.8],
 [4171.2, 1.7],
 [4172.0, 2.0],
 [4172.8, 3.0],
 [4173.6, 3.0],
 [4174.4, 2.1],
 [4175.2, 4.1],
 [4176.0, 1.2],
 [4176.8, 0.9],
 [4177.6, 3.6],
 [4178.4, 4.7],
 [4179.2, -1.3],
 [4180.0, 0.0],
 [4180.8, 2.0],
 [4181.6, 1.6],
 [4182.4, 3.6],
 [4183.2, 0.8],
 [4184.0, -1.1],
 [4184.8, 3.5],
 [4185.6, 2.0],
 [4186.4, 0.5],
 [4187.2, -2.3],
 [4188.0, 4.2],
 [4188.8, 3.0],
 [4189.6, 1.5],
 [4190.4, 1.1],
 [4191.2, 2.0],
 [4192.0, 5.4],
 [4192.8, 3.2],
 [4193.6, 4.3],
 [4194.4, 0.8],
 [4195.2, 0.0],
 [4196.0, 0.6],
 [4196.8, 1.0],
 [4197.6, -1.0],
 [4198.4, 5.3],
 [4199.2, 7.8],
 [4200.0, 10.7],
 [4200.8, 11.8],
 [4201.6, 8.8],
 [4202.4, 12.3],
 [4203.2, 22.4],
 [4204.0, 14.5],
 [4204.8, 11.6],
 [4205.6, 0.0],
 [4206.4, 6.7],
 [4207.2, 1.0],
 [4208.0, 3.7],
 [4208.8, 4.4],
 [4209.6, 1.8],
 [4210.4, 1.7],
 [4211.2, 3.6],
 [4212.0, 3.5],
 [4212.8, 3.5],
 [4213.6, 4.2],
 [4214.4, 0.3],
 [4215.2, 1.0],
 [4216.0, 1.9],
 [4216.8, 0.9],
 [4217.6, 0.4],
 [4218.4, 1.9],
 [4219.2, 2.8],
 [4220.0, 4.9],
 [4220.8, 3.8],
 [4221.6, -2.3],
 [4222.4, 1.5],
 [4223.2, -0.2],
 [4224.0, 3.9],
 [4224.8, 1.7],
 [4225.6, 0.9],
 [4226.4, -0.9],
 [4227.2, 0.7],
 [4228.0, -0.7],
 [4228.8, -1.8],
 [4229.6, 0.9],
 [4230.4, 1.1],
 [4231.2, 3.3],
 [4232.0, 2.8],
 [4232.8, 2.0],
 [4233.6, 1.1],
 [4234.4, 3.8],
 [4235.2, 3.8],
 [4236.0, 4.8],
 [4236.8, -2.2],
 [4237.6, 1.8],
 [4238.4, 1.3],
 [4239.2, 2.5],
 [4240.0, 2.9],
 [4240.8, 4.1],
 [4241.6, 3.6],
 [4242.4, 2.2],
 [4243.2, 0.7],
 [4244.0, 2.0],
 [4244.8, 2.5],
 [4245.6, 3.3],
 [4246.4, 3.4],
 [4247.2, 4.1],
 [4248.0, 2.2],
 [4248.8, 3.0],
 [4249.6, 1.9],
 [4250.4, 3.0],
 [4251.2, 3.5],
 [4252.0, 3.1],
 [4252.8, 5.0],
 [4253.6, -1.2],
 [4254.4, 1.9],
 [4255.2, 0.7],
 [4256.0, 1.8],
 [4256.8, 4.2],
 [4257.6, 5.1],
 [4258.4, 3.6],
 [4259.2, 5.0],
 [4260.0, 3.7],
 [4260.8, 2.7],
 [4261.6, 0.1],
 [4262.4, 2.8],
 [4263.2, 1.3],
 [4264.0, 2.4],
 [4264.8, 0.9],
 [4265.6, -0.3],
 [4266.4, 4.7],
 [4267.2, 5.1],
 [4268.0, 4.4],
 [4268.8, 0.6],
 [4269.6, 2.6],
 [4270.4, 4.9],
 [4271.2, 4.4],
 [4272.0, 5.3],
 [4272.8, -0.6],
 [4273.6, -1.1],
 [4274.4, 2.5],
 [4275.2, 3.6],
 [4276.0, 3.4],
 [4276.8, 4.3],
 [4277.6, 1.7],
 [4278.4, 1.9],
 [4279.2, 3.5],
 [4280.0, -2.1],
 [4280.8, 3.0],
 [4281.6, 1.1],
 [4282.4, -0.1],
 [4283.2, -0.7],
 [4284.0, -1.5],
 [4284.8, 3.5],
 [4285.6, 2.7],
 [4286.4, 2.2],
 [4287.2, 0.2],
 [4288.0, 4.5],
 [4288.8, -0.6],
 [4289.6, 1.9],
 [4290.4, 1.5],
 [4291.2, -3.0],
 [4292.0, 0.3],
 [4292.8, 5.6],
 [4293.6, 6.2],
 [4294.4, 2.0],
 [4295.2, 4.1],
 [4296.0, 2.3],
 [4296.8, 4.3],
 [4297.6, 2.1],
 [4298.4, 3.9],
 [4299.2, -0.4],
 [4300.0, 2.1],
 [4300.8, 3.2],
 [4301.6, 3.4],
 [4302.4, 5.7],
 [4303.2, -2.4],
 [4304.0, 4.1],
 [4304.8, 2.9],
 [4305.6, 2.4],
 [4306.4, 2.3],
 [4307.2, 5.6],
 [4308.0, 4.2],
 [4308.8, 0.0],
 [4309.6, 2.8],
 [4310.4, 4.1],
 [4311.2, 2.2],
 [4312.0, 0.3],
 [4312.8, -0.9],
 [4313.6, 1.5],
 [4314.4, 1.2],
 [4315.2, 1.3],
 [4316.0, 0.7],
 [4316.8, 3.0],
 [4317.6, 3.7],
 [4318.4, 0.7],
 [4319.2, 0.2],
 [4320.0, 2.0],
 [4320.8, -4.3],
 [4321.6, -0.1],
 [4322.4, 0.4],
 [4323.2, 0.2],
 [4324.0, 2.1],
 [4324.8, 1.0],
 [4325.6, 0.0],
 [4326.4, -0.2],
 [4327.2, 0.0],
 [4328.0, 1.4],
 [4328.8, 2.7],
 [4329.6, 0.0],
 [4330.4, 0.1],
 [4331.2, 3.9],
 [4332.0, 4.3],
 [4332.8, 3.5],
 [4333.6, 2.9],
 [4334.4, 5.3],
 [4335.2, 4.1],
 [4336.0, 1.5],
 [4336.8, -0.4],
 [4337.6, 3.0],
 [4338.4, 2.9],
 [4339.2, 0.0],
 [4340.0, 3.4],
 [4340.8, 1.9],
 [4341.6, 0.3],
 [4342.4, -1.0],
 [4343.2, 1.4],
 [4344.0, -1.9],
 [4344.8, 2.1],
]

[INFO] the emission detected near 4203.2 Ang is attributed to [O II]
